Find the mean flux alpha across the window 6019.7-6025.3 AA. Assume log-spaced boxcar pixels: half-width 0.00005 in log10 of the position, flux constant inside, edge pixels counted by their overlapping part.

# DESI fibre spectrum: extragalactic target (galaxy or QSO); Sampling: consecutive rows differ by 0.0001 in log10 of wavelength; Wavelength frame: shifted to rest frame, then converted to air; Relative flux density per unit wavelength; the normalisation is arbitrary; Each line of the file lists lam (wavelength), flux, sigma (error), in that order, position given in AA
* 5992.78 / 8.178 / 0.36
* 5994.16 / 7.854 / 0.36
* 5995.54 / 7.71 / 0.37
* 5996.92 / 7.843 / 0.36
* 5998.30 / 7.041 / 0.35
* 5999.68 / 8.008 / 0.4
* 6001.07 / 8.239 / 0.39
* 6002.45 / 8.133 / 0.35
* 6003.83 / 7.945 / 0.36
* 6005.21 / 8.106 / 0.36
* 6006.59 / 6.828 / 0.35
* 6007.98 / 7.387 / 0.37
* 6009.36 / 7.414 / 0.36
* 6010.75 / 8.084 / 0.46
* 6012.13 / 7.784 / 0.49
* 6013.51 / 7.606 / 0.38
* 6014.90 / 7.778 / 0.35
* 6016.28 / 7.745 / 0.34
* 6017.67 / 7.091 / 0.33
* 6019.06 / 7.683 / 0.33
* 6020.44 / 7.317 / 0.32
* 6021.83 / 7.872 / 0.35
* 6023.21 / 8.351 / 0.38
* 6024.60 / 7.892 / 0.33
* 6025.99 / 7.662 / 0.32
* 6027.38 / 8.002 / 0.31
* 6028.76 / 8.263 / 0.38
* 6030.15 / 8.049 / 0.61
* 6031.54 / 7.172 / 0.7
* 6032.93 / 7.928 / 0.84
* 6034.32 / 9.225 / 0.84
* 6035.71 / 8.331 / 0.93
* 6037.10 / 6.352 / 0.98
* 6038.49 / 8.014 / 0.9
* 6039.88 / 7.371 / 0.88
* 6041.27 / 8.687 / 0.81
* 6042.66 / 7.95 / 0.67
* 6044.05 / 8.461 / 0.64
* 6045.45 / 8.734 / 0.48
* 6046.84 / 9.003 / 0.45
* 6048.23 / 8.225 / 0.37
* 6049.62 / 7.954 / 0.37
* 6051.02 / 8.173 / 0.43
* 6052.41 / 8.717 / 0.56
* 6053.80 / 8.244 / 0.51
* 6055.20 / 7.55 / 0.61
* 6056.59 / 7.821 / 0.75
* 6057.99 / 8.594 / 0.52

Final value 7.86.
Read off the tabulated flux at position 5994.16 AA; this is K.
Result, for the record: 7.854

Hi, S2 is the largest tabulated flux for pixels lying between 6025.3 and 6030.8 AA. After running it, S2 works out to 8.263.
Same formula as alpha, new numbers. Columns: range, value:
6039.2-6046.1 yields 8.23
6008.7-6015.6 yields 7.74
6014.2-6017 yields 7.74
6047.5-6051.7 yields 8.12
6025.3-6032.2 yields 7.84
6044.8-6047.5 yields 8.88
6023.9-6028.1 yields 7.86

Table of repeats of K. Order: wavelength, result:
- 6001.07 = 8.239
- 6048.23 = 8.225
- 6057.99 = 8.594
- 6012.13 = 7.784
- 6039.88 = 7.371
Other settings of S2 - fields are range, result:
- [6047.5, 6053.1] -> 8.717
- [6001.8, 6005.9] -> 8.133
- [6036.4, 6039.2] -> 8.014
